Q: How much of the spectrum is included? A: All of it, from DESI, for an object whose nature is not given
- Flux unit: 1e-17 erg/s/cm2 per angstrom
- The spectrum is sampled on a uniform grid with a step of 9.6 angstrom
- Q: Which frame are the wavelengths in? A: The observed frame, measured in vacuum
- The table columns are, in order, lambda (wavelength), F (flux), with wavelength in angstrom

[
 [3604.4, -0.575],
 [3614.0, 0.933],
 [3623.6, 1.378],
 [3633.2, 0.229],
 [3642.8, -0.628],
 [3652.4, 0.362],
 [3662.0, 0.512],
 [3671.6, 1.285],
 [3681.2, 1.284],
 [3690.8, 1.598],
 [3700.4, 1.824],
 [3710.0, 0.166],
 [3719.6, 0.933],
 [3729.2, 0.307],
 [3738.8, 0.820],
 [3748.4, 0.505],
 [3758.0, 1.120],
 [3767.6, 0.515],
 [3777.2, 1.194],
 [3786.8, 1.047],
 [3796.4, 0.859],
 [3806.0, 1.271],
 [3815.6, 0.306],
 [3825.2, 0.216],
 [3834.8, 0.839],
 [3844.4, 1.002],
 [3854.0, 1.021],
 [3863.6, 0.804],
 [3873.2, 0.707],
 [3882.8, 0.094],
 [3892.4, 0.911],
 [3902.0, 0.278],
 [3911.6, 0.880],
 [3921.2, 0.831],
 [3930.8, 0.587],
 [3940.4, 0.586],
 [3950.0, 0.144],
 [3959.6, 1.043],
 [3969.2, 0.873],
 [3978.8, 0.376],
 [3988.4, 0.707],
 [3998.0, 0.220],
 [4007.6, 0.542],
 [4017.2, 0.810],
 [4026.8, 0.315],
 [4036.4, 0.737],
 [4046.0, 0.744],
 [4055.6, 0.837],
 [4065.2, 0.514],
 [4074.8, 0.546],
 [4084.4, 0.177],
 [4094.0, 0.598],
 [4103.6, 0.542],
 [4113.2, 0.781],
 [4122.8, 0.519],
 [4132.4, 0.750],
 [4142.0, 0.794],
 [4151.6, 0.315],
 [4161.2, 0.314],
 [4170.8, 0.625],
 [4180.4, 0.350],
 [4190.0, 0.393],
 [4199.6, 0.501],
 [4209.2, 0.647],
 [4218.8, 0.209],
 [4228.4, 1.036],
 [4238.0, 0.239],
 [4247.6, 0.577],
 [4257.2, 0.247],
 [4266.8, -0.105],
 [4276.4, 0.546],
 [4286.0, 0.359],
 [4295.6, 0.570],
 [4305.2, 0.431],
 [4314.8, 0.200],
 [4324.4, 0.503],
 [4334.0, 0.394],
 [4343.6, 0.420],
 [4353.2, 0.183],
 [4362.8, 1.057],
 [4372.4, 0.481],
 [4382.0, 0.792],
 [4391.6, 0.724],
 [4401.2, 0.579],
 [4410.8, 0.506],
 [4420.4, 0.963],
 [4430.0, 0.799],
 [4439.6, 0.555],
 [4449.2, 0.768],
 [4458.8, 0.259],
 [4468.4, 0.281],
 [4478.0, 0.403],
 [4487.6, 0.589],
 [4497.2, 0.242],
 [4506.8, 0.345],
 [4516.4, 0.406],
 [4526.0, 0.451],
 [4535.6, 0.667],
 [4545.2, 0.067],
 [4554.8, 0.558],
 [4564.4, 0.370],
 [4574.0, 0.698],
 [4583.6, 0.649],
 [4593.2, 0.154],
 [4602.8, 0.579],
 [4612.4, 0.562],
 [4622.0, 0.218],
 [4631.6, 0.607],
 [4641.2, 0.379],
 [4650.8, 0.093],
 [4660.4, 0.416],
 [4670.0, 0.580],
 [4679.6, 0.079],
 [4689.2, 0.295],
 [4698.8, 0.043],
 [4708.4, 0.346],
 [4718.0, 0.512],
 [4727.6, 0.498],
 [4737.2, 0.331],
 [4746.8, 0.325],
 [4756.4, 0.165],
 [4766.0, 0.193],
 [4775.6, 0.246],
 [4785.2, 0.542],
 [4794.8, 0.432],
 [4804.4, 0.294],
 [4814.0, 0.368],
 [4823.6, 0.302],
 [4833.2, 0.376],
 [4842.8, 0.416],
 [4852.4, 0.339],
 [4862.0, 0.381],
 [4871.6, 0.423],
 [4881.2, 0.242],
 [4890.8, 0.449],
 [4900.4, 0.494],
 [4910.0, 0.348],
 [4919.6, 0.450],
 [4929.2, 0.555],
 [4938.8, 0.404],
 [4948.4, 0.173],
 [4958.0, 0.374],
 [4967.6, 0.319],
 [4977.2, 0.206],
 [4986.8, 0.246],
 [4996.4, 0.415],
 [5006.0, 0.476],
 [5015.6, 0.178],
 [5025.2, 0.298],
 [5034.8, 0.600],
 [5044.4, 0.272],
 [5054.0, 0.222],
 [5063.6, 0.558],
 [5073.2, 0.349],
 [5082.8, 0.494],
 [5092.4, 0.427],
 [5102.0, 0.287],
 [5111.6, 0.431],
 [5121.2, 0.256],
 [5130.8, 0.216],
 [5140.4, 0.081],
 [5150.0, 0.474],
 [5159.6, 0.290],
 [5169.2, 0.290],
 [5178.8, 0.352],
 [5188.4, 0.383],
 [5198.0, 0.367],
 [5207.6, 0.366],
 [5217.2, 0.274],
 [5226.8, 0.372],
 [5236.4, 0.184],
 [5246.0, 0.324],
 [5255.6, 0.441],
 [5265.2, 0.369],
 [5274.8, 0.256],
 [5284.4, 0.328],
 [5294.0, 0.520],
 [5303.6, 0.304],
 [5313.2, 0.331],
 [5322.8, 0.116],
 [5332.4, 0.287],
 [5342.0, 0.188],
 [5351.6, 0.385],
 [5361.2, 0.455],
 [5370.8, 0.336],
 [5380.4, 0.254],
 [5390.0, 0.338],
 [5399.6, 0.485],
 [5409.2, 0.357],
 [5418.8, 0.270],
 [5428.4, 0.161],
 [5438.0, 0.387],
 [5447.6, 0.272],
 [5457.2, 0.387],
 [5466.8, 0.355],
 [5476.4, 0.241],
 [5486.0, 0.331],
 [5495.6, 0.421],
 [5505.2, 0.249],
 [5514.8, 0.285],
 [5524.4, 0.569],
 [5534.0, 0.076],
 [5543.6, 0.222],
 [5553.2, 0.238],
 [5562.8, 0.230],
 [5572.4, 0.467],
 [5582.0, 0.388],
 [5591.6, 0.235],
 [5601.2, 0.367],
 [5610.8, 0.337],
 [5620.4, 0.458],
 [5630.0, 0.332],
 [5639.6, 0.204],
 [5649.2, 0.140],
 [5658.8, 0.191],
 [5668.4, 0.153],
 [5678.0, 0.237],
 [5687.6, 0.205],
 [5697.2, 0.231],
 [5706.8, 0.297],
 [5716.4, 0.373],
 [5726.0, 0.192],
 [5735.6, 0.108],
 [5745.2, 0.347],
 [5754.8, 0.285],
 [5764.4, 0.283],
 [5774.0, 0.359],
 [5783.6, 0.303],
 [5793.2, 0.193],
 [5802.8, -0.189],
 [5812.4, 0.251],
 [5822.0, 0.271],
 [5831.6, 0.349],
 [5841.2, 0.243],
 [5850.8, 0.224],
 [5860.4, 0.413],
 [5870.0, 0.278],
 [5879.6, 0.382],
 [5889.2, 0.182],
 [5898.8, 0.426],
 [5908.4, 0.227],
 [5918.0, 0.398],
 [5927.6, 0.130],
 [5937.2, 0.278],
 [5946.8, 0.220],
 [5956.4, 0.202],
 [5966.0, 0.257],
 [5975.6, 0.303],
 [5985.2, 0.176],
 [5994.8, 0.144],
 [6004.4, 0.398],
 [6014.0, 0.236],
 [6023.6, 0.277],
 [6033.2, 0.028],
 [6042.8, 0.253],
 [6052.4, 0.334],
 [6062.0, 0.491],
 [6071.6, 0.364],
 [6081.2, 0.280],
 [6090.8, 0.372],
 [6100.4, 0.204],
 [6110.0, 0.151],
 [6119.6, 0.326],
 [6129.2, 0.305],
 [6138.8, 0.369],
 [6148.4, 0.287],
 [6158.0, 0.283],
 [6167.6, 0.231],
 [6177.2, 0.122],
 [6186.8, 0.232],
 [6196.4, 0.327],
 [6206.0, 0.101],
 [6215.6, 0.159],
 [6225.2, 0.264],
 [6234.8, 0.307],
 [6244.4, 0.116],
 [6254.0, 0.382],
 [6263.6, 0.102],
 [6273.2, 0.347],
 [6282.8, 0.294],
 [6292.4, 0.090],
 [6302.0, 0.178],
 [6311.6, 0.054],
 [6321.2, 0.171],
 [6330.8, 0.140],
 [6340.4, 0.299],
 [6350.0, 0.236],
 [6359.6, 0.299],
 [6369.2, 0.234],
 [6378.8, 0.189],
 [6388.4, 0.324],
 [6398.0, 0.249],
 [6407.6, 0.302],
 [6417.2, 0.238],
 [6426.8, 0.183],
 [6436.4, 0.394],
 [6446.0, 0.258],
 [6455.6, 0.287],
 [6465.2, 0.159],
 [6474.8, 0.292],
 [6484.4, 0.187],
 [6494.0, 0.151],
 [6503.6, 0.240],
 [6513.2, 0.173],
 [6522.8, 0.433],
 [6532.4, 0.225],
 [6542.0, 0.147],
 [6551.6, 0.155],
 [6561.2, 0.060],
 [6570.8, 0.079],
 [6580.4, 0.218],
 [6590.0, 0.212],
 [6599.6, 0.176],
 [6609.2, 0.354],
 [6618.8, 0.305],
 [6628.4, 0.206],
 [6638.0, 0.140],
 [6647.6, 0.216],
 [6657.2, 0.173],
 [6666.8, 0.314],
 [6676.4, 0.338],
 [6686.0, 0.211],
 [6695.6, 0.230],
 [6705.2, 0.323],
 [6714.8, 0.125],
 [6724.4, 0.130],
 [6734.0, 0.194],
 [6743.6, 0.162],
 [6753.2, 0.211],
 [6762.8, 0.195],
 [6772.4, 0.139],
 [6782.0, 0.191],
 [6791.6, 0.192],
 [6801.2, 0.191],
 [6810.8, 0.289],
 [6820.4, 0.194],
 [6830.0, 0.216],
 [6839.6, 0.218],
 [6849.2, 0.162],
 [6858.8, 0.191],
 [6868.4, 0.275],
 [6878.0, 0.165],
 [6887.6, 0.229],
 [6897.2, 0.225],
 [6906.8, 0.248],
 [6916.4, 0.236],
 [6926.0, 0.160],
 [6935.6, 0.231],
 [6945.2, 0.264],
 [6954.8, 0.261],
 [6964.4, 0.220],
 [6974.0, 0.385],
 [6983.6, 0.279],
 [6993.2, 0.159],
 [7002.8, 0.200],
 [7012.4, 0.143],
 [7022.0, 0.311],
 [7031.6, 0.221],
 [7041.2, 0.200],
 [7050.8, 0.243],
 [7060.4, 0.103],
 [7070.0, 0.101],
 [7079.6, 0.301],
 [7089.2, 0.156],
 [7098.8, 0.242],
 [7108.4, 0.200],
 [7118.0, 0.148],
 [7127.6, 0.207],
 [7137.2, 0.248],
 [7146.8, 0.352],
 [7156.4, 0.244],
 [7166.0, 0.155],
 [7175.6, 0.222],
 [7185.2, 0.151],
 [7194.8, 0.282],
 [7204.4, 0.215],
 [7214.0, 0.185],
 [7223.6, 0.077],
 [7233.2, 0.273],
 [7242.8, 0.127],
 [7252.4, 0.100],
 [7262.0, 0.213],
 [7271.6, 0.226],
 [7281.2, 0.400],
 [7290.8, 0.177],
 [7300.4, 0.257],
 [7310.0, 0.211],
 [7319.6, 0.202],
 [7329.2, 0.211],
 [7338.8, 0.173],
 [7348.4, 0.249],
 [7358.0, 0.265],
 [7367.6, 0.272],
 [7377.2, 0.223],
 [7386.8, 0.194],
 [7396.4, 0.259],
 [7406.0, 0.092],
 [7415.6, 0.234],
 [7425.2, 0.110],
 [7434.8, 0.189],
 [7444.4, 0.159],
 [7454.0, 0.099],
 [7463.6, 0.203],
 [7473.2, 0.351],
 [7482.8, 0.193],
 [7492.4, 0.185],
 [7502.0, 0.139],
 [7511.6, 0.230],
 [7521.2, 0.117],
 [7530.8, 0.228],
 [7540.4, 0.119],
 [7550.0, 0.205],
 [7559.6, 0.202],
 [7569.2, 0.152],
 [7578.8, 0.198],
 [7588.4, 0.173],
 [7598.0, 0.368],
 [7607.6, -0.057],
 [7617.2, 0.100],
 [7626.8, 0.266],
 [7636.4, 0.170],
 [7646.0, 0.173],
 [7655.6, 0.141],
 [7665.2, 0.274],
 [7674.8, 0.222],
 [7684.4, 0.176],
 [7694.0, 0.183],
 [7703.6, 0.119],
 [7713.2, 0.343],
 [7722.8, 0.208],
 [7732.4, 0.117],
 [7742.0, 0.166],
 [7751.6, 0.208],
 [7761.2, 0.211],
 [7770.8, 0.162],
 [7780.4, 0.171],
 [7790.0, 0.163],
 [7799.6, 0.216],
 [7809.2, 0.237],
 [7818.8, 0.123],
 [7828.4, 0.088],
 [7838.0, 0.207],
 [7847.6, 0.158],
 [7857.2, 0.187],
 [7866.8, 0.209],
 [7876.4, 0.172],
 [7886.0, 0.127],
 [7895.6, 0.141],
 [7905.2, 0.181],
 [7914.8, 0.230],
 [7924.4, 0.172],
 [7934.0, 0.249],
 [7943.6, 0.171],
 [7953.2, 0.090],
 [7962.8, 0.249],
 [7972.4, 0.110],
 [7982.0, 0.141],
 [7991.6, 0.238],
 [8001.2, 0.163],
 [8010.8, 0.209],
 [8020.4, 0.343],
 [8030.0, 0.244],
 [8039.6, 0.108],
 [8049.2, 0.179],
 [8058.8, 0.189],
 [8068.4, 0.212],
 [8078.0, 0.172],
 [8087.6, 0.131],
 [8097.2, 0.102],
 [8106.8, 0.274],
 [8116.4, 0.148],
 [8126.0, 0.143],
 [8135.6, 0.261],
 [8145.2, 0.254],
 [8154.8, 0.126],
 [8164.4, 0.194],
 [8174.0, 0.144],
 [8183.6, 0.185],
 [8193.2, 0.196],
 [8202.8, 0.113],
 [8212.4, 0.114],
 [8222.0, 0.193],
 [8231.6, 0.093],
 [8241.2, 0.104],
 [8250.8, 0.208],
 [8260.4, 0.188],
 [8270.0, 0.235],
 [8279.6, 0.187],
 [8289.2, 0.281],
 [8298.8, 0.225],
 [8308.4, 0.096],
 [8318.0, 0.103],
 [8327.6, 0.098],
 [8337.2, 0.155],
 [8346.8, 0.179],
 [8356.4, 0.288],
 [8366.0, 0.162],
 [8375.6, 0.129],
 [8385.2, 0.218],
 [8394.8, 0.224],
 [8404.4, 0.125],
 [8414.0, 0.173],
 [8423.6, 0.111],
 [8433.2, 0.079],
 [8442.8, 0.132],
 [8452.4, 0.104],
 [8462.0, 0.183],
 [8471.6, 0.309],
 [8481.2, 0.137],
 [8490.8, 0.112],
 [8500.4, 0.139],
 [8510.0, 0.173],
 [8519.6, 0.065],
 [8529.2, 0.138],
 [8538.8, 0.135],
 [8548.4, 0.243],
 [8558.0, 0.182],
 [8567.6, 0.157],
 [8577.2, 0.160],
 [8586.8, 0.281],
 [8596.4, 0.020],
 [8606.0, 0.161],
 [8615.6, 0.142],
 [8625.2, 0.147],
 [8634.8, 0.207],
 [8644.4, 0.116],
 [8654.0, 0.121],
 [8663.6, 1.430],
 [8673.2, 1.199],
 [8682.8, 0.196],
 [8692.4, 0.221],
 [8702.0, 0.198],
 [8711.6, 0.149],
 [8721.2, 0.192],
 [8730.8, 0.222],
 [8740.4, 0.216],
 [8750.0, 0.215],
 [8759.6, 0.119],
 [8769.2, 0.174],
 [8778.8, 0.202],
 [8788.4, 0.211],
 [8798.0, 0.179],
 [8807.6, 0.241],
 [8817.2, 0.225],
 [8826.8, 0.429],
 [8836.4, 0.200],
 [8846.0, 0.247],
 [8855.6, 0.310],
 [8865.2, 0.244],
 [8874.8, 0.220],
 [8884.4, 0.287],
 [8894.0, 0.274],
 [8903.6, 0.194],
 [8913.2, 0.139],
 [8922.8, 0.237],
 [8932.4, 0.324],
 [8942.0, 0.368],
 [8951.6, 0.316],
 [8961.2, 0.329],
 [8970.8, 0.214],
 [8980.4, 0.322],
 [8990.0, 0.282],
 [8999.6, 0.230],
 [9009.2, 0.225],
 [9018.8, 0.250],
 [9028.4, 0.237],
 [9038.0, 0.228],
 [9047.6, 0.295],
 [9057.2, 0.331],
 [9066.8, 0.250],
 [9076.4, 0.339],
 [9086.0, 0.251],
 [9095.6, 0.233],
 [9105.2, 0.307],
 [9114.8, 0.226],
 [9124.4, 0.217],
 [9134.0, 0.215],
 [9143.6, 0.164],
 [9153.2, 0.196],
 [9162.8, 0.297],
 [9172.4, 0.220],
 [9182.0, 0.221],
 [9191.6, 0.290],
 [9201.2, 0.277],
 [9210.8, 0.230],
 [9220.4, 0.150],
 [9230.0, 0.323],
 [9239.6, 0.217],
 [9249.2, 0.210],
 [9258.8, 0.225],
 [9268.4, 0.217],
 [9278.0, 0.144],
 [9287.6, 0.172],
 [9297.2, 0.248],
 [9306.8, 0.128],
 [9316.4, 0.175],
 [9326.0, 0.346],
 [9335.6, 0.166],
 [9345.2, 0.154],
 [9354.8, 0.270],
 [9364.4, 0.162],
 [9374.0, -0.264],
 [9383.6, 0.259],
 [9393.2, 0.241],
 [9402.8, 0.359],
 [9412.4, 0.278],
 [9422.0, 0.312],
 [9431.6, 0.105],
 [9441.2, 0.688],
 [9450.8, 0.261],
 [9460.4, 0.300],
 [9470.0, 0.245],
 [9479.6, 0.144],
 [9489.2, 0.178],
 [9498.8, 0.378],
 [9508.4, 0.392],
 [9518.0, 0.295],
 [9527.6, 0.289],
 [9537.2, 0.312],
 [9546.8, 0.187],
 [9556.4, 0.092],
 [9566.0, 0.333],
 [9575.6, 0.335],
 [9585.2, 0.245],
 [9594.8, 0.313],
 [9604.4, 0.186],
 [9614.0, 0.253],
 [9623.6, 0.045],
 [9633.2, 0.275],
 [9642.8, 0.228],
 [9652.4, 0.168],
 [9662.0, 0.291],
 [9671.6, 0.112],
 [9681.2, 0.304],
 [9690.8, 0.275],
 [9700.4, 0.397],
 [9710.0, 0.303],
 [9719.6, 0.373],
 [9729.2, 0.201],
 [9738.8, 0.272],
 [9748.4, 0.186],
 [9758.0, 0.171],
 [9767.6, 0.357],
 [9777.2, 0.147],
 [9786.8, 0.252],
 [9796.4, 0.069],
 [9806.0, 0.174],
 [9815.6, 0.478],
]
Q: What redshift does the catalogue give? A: 1.32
